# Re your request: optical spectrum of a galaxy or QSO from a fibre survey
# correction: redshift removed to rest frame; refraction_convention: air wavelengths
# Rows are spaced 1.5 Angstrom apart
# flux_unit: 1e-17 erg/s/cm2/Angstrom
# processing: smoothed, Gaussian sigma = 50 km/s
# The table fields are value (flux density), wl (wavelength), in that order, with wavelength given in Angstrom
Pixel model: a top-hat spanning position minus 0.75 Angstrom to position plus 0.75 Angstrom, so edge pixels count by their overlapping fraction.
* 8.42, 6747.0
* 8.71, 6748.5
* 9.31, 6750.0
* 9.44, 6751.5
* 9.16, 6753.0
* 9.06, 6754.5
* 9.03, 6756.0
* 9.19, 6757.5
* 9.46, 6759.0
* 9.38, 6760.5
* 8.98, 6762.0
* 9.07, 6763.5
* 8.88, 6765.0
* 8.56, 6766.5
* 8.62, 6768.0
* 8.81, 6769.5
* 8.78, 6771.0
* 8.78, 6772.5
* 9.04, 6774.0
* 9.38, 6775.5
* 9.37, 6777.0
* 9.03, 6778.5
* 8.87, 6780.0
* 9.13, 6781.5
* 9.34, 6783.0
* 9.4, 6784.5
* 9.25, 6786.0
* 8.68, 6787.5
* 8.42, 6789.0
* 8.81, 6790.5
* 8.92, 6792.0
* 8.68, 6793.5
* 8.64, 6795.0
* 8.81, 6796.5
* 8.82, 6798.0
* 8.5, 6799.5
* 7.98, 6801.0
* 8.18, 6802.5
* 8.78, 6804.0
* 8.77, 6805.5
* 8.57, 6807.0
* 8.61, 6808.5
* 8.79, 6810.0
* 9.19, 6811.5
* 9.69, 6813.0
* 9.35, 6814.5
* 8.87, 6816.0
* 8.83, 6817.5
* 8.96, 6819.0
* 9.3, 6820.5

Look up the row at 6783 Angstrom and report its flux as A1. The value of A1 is 9.34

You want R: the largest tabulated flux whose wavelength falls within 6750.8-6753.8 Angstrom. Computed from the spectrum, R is 9.44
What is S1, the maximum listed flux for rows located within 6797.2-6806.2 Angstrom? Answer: 8.82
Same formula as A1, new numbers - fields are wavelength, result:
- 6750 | 9.31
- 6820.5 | 9.3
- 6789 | 8.42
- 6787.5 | 8.68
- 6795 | 8.64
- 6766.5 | 8.56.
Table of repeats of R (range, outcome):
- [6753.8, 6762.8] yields 9.46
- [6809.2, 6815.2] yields 9.69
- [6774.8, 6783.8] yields 9.38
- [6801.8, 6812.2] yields 9.19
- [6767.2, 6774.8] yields 9.04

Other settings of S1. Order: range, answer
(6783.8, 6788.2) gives 9.4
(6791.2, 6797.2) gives 8.92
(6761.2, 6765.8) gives 9.07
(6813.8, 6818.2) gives 9.35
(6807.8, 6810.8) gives 8.79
